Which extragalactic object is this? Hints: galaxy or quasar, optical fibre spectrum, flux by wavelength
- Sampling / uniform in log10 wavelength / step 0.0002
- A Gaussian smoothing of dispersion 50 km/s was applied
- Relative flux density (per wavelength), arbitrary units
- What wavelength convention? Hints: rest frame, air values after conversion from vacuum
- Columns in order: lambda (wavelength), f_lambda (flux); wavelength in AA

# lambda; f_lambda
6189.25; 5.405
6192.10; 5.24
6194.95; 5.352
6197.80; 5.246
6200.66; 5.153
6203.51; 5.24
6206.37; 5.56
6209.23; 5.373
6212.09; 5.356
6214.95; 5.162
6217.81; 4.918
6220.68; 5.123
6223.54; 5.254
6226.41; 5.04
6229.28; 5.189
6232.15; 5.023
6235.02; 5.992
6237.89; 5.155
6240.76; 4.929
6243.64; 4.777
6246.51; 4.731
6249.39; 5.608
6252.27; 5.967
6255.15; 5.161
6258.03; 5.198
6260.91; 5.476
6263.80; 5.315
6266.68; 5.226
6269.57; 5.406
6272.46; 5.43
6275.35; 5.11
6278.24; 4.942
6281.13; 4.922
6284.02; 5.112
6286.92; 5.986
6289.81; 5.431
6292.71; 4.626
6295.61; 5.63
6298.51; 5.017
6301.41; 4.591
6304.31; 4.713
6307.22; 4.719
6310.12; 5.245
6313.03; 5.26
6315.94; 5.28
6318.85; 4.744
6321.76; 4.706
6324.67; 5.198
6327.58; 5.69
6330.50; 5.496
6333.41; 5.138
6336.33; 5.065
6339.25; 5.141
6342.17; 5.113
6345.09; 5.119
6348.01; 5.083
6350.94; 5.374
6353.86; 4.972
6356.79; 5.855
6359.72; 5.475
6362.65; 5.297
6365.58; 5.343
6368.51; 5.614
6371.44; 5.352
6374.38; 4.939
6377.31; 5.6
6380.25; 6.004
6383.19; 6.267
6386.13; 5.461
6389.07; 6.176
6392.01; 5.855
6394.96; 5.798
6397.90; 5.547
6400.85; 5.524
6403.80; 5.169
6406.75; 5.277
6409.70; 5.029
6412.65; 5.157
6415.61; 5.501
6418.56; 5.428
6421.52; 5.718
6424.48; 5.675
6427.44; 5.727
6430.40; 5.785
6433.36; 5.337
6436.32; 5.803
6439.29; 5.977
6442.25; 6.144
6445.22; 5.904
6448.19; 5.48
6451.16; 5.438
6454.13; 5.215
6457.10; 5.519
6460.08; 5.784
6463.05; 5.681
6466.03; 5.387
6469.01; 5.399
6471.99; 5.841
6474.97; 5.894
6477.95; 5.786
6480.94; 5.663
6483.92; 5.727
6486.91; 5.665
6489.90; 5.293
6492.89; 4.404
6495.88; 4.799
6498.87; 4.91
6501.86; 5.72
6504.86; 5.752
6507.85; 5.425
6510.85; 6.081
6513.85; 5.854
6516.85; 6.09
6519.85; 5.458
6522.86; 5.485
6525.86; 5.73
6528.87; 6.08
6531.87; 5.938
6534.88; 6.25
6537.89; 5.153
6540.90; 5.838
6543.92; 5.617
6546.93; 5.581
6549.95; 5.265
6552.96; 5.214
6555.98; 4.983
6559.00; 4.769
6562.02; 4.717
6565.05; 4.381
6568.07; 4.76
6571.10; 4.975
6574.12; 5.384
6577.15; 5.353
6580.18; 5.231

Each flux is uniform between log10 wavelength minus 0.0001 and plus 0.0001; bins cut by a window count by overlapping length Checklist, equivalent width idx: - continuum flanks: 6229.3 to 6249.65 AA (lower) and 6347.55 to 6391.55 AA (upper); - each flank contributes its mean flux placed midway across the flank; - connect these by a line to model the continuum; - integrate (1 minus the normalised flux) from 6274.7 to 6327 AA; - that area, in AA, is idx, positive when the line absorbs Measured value 2.5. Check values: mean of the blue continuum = 5.15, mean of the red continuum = 5.54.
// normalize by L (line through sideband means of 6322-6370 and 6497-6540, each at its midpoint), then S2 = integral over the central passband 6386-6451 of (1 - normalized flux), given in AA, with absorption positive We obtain -1.7 AA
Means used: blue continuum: 5.3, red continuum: 5.7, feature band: 5.61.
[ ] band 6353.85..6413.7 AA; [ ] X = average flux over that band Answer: 5.53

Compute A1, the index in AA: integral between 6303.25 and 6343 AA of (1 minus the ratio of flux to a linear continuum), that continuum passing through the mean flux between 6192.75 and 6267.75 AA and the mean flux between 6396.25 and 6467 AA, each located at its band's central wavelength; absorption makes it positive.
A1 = 2.1 AA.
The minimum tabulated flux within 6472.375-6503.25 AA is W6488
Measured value 4.404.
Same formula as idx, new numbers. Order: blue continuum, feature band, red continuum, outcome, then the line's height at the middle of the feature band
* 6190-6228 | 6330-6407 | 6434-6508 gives -0.4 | 5.42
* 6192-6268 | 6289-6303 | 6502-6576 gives 0.7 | 5.29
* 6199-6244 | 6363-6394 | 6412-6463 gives -0.7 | 5.52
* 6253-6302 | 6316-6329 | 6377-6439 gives 0.6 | 5.37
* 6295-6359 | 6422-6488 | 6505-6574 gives -4.4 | 5.32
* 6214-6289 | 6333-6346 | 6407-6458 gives 0.7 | 5.4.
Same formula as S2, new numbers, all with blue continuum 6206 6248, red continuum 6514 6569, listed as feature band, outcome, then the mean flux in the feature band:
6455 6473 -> -0.75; 5.58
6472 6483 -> -0.85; 5.79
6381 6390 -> -1.13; 5.96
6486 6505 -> 0.76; 5.17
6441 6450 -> -0.80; 5.82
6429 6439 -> -0.65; 5.68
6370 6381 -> -0.32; 5.44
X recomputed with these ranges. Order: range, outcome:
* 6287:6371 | 5.19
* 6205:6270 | 5.26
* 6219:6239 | 5.25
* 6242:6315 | 5.18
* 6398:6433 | 5.45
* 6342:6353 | 5.17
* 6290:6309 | 4.92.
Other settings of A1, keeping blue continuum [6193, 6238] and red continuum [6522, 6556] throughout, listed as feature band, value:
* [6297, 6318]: 1.5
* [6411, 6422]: 0.1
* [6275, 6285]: 0.6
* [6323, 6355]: 1.1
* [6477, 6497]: 0.8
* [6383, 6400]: -1.1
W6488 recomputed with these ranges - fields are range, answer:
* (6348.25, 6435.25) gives 4.939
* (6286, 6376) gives 4.591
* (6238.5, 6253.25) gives 4.731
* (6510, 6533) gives 5.458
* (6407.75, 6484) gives 5.029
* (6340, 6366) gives 4.972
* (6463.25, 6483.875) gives 5.387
